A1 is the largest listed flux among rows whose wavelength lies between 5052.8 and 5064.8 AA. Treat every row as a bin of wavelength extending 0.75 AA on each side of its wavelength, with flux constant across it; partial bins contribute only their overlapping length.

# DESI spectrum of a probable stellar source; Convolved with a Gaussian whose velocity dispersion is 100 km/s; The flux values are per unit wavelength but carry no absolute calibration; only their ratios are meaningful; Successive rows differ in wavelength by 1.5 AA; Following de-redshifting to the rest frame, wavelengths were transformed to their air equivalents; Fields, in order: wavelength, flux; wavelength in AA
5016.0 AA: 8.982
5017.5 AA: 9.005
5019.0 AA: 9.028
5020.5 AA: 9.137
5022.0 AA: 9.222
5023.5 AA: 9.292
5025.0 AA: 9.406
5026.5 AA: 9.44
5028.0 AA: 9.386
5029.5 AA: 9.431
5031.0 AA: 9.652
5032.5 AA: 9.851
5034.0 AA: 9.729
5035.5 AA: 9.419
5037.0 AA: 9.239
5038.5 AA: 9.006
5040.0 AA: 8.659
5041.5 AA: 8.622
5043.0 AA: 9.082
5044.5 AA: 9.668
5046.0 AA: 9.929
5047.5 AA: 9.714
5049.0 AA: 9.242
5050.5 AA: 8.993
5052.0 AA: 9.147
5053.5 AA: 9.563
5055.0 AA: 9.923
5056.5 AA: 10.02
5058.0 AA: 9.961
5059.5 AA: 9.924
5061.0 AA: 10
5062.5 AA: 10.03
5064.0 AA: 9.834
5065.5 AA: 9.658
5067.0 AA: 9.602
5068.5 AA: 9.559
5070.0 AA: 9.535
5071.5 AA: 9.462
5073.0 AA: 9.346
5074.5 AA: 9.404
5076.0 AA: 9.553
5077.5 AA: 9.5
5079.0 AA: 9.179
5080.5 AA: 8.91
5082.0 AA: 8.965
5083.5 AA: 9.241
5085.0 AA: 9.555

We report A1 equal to 10.03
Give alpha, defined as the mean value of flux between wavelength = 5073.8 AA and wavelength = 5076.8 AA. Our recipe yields 9.48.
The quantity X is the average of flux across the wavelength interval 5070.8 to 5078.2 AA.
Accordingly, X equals 9.45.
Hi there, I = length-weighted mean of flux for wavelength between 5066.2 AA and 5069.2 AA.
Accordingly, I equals 9.58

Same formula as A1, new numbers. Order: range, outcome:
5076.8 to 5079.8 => 9.5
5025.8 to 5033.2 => 9.851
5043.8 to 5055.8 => 9.929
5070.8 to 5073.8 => 9.462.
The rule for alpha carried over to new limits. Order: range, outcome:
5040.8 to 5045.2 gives 9.12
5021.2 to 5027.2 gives 9.34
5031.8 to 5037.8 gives 9.55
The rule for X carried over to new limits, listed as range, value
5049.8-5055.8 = 9.42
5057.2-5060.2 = 9.94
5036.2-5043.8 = 8.93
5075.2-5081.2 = 9.29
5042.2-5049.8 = 9.52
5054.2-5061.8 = 9.96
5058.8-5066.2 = 9.89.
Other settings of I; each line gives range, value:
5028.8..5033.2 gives 9.64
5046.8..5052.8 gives 9.27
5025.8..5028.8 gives 9.41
